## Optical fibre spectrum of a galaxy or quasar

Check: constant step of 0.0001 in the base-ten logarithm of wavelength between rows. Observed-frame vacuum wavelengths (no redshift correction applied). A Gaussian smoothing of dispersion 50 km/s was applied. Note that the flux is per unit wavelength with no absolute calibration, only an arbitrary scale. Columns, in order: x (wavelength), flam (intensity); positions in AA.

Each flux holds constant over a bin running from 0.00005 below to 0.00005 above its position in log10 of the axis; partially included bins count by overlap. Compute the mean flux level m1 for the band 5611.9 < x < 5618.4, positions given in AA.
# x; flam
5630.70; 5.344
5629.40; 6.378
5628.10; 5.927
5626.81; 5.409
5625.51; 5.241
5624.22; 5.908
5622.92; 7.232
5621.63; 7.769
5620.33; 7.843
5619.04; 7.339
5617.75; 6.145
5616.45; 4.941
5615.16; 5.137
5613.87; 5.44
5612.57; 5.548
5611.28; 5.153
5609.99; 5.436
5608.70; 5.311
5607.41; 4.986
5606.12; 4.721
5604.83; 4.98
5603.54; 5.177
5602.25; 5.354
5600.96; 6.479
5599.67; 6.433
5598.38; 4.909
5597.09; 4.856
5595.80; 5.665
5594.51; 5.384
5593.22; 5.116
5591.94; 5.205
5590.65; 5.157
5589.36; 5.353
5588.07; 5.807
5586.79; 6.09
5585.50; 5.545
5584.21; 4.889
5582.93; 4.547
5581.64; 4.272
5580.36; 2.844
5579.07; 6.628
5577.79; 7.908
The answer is 5.44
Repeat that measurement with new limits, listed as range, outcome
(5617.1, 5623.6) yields 7.26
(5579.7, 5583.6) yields 3.91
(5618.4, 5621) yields 7.59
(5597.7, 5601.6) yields 5.93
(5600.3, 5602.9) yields 5.92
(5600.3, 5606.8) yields 5.34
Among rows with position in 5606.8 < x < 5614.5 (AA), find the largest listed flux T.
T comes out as 5.548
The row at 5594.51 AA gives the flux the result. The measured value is 5.384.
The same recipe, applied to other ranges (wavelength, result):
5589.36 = 5.353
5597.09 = 4.856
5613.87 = 5.44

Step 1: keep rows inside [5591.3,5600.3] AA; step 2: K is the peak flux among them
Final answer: 6.433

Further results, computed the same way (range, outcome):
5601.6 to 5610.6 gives 5.436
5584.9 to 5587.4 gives 6.09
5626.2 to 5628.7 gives 5.927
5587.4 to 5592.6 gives 5.807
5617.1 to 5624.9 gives 7.843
